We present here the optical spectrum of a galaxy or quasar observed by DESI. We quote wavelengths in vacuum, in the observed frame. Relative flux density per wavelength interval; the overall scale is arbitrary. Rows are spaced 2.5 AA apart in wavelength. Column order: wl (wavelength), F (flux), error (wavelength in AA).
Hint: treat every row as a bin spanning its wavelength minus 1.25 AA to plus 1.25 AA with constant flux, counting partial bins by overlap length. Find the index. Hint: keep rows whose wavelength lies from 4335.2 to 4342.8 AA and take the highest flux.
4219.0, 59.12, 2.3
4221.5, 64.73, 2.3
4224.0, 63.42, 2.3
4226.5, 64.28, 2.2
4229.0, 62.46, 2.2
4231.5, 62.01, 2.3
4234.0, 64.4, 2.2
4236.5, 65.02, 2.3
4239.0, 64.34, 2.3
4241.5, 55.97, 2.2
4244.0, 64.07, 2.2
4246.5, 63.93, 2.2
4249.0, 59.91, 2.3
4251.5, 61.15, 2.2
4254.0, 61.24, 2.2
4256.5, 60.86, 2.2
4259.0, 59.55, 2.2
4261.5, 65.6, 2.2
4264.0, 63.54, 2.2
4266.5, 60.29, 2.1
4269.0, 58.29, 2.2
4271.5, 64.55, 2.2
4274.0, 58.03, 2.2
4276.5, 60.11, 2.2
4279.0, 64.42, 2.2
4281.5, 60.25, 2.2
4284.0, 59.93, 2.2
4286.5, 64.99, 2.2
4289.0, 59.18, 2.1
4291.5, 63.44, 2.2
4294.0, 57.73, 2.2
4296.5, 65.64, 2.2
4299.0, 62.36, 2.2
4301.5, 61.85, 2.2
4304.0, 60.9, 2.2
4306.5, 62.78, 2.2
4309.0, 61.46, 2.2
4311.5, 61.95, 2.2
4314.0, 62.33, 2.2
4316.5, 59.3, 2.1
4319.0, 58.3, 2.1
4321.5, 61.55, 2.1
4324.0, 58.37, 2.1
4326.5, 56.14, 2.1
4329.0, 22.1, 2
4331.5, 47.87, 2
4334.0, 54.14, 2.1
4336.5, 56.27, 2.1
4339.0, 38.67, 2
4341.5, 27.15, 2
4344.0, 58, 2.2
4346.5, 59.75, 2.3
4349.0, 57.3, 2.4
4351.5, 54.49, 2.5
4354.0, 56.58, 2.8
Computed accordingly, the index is 56.27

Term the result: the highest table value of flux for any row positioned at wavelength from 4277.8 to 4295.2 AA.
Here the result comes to 64.99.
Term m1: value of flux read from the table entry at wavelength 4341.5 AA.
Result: 27.15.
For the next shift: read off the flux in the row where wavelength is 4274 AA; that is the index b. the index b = 58.03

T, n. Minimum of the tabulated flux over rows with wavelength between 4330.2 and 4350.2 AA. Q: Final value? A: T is 27.15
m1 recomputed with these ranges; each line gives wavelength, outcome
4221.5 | 64.73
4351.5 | 54.49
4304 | 60.9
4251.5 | 61.15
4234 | 64.4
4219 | 59.12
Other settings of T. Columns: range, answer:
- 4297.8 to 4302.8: 61.85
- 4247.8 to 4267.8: 59.55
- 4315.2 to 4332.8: 22.1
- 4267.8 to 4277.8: 58.03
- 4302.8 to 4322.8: 58.3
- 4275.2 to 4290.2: 59.18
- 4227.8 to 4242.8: 55.97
